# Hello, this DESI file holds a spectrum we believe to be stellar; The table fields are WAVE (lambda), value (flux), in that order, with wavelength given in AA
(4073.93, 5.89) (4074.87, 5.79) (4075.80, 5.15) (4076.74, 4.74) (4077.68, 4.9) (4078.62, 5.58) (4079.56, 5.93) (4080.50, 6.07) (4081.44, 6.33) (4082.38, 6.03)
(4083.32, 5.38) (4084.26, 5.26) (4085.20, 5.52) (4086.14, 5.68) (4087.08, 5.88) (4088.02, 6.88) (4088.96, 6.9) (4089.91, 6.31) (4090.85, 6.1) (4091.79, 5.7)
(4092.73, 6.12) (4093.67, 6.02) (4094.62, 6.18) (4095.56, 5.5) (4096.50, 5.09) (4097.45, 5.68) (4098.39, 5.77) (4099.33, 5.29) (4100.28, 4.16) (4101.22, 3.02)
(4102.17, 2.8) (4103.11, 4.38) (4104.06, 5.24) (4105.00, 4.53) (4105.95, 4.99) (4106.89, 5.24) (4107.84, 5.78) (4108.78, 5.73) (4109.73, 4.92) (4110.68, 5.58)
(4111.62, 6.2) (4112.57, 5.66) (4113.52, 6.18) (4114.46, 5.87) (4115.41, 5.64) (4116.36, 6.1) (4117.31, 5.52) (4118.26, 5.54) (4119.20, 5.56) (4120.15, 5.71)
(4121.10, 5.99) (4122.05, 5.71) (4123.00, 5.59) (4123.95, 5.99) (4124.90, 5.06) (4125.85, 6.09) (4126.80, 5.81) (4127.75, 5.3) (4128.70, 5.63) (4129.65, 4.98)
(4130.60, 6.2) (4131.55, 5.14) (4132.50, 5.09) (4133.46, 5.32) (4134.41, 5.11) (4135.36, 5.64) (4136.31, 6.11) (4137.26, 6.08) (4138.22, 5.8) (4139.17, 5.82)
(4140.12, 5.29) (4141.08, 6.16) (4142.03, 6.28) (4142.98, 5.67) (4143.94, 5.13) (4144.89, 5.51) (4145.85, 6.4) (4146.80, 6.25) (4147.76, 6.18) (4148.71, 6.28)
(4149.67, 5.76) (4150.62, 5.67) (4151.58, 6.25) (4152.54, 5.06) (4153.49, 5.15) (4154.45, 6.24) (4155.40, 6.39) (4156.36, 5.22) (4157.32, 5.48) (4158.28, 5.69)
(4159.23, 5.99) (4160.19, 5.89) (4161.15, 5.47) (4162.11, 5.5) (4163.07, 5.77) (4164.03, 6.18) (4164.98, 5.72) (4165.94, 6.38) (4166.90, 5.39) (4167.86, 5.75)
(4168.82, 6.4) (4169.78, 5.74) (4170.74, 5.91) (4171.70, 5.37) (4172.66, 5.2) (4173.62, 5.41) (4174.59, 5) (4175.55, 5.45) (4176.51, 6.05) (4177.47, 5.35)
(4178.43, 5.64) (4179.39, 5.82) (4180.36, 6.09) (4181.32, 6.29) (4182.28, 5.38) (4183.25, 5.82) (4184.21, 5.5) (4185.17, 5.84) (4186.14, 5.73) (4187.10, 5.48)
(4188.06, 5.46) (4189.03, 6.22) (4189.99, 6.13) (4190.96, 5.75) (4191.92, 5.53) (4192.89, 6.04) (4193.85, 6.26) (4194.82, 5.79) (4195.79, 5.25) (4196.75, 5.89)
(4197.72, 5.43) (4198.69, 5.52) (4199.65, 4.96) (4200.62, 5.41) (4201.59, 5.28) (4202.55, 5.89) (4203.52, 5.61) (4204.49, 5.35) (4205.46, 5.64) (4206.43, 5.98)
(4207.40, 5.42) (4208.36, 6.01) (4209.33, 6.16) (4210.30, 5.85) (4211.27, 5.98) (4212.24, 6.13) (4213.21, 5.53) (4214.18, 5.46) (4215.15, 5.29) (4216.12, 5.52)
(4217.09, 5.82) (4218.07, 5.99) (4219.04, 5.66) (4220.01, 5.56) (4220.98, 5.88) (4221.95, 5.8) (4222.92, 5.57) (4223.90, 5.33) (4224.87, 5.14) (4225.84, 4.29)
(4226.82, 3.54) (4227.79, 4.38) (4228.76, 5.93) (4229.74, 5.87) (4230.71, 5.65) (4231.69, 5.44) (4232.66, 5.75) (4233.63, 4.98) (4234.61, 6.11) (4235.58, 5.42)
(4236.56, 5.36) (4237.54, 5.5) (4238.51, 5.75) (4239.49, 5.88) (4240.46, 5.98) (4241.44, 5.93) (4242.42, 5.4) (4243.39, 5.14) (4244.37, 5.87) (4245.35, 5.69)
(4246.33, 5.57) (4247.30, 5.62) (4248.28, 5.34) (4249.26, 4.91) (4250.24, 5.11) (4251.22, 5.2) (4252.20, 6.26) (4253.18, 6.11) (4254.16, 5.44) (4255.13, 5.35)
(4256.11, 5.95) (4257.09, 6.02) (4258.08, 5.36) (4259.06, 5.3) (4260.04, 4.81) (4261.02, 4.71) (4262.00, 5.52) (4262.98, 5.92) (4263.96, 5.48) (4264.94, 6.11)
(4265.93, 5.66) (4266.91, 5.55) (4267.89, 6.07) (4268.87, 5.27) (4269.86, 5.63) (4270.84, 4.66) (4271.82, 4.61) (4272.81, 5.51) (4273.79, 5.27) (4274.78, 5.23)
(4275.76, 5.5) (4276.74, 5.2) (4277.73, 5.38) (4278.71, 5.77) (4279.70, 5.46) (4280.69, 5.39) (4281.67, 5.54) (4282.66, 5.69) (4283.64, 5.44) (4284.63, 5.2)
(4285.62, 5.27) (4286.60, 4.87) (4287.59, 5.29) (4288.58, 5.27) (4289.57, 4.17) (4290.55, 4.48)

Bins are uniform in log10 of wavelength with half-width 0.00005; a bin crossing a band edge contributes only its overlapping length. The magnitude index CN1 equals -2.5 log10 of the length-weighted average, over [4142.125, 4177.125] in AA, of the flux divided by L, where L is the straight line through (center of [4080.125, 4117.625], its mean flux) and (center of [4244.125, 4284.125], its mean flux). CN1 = -0.05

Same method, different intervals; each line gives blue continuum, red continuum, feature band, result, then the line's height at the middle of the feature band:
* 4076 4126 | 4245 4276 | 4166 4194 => -0.04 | 5.5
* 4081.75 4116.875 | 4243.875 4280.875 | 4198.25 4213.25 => -0.04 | 5.48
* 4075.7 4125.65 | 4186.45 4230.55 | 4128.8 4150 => -0.04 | 5.55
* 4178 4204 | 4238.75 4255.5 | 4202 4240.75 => 0.02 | 5.64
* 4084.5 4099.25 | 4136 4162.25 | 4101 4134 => 0.09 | 5.88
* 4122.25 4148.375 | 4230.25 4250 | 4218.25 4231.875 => 0.06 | 5.58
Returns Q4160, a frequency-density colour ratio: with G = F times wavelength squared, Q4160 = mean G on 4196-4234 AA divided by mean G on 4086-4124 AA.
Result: 1.05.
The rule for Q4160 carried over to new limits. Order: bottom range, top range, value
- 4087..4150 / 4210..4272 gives 1.04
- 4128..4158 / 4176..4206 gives 1.02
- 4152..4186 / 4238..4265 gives 1.01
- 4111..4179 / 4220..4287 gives 1.00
